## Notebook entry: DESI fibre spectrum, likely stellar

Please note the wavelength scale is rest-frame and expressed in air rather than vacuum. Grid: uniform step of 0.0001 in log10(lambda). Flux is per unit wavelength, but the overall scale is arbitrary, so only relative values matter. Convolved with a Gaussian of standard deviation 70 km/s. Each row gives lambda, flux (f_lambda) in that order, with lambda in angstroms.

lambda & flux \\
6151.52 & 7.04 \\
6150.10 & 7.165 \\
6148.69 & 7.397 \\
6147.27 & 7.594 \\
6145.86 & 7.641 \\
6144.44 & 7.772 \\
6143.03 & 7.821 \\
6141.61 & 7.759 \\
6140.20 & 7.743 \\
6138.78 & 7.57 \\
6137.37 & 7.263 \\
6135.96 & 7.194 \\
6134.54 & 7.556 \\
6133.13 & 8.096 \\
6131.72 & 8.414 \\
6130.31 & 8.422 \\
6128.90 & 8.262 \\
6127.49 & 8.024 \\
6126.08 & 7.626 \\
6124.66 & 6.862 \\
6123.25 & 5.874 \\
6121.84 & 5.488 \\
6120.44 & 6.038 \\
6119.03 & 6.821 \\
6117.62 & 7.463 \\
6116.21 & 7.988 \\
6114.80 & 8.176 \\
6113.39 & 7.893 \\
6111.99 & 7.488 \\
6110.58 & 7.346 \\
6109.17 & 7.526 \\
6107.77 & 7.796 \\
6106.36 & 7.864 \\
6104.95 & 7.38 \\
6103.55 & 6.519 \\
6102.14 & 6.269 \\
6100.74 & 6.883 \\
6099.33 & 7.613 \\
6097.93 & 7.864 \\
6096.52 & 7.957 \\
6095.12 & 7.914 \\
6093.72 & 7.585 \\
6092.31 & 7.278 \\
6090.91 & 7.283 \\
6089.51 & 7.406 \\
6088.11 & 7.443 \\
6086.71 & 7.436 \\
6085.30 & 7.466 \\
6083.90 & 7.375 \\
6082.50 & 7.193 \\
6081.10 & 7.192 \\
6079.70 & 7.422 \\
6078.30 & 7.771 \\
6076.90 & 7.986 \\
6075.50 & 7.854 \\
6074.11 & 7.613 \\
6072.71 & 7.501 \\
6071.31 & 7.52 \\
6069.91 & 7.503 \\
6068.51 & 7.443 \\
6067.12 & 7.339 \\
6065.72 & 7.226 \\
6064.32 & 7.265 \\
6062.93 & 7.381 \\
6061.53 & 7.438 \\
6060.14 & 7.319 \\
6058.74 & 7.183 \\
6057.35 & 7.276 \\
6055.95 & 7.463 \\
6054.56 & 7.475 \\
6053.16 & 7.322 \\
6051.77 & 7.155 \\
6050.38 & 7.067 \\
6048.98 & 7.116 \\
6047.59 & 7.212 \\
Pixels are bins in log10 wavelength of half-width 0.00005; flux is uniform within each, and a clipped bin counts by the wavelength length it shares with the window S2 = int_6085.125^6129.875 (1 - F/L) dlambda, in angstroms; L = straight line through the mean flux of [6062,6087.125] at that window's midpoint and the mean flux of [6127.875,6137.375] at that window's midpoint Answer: 2.3 angstroms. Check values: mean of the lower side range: 7.47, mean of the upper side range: 7.94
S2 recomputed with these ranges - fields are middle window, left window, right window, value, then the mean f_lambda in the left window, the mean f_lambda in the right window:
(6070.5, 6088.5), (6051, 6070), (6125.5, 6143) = -0.1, 7.34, 7.83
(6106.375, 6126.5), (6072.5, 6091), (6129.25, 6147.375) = 1.3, 7.5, 7.77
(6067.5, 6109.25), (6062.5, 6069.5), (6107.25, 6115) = 0.3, 7.34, 7.68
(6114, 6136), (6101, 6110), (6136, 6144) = 0.1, 7.21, 7.6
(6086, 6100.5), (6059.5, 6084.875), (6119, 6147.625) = -0.2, 7.47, 7.43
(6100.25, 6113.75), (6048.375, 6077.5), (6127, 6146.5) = 0.6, 7.4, 7.82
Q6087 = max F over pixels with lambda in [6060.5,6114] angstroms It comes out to 7.986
